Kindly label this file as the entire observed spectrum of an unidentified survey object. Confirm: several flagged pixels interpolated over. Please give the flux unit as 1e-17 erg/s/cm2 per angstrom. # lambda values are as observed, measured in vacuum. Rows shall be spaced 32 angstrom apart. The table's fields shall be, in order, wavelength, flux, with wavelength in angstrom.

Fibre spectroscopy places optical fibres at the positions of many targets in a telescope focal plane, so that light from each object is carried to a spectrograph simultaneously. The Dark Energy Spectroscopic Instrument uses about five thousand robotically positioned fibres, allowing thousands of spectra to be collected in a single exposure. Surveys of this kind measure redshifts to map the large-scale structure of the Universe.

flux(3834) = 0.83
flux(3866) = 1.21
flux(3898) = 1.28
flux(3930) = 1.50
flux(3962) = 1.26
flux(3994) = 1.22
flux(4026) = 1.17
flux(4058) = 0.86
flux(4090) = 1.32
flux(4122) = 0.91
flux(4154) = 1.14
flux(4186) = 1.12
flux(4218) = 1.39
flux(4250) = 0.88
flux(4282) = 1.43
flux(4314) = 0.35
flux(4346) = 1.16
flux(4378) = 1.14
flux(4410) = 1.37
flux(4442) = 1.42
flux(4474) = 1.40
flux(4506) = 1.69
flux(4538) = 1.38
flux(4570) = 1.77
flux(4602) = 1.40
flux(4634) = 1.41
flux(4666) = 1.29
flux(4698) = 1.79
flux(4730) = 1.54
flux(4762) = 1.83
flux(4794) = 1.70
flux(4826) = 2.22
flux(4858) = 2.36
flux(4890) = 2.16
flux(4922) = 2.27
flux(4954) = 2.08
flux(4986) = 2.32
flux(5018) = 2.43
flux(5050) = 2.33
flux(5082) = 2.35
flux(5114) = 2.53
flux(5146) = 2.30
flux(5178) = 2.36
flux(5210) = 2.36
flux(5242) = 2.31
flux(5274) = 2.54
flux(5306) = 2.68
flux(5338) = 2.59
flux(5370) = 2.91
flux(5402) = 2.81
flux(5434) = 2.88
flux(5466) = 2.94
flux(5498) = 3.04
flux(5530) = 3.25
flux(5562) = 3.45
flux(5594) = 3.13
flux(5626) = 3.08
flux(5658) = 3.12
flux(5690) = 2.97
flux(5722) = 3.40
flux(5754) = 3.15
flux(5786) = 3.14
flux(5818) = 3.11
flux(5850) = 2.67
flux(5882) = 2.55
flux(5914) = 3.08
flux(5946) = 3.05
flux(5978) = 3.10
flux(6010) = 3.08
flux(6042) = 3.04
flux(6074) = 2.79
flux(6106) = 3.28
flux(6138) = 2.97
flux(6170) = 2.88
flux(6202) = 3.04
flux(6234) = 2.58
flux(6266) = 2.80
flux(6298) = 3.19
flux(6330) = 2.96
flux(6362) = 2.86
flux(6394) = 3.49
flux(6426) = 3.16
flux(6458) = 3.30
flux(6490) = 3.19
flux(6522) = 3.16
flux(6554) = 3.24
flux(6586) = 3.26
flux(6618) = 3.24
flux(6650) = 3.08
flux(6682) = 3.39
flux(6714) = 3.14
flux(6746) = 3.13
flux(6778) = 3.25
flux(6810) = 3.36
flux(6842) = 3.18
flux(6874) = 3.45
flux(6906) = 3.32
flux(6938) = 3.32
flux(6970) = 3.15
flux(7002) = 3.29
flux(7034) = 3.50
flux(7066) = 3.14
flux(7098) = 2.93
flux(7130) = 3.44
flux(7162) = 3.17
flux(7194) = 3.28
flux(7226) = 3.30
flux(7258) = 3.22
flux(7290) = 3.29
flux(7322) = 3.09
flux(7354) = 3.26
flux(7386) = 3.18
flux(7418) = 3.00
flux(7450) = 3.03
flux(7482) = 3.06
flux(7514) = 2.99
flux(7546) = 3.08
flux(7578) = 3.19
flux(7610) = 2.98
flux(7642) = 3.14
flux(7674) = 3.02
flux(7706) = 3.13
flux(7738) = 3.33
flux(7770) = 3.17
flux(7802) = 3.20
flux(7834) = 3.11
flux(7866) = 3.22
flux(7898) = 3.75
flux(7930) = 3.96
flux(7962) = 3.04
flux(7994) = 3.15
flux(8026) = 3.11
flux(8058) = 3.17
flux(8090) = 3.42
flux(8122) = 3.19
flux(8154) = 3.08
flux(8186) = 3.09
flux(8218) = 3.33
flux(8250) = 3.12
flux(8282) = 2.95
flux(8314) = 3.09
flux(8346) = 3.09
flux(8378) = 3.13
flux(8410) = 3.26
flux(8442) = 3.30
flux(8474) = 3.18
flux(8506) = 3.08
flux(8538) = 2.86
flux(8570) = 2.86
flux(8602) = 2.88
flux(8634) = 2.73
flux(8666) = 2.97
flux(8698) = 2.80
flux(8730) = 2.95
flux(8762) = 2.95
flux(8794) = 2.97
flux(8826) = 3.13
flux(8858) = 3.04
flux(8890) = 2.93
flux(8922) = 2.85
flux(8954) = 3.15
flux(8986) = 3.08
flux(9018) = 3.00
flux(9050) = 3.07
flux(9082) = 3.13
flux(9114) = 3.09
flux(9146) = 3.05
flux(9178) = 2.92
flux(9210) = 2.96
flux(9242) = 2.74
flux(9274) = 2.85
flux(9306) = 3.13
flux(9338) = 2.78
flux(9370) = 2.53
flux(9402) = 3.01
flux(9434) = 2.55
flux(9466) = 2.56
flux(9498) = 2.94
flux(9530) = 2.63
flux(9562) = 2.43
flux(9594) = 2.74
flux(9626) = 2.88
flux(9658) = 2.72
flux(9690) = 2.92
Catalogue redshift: 0.21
